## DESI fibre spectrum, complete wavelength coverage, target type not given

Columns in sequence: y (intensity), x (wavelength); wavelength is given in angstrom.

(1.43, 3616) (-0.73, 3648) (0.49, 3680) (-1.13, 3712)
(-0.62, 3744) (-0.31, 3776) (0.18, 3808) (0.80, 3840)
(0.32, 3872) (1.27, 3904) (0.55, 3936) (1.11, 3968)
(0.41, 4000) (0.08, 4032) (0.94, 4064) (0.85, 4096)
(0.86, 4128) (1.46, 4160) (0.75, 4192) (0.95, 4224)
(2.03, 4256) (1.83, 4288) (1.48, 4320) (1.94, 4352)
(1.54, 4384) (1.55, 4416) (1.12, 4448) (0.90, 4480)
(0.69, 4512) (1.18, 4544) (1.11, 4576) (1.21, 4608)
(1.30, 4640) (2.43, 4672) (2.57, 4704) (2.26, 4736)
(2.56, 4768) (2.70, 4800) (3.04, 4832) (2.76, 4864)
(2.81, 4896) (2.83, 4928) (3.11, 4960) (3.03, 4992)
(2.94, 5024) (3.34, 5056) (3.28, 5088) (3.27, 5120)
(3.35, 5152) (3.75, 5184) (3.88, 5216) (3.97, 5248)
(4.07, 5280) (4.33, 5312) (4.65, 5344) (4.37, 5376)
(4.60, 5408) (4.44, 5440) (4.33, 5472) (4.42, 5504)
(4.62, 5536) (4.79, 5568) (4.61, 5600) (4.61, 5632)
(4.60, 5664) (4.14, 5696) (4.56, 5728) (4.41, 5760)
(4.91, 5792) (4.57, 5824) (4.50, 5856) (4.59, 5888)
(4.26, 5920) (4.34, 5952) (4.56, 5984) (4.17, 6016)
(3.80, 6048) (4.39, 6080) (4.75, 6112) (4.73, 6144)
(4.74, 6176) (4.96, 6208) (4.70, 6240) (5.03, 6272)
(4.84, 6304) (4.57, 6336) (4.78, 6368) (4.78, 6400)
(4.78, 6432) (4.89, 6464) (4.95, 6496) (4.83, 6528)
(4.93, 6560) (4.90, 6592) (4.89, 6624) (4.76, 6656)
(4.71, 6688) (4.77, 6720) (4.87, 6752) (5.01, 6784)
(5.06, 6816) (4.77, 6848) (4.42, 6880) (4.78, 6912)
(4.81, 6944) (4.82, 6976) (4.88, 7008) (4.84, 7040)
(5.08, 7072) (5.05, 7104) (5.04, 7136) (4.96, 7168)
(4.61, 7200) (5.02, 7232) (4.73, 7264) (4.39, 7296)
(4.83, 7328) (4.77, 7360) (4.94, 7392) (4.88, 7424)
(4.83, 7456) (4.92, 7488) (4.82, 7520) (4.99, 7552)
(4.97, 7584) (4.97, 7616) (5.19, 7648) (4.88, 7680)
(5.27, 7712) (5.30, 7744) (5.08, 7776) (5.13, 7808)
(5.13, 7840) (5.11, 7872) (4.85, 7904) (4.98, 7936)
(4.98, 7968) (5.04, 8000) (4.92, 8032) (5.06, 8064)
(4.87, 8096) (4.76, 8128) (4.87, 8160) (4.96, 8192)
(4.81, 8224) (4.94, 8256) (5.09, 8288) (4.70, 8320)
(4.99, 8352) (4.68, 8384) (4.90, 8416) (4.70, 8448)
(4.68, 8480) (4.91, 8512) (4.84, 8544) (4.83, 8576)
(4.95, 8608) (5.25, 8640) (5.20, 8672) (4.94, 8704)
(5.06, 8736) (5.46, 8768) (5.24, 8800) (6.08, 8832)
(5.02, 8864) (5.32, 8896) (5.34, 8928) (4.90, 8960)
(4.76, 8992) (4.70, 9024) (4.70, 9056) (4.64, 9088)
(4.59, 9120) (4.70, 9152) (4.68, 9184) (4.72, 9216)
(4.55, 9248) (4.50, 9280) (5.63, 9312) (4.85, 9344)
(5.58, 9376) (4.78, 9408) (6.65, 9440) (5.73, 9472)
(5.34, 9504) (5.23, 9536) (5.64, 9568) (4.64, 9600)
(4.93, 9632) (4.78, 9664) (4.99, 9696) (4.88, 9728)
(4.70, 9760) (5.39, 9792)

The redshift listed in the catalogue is 0.17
